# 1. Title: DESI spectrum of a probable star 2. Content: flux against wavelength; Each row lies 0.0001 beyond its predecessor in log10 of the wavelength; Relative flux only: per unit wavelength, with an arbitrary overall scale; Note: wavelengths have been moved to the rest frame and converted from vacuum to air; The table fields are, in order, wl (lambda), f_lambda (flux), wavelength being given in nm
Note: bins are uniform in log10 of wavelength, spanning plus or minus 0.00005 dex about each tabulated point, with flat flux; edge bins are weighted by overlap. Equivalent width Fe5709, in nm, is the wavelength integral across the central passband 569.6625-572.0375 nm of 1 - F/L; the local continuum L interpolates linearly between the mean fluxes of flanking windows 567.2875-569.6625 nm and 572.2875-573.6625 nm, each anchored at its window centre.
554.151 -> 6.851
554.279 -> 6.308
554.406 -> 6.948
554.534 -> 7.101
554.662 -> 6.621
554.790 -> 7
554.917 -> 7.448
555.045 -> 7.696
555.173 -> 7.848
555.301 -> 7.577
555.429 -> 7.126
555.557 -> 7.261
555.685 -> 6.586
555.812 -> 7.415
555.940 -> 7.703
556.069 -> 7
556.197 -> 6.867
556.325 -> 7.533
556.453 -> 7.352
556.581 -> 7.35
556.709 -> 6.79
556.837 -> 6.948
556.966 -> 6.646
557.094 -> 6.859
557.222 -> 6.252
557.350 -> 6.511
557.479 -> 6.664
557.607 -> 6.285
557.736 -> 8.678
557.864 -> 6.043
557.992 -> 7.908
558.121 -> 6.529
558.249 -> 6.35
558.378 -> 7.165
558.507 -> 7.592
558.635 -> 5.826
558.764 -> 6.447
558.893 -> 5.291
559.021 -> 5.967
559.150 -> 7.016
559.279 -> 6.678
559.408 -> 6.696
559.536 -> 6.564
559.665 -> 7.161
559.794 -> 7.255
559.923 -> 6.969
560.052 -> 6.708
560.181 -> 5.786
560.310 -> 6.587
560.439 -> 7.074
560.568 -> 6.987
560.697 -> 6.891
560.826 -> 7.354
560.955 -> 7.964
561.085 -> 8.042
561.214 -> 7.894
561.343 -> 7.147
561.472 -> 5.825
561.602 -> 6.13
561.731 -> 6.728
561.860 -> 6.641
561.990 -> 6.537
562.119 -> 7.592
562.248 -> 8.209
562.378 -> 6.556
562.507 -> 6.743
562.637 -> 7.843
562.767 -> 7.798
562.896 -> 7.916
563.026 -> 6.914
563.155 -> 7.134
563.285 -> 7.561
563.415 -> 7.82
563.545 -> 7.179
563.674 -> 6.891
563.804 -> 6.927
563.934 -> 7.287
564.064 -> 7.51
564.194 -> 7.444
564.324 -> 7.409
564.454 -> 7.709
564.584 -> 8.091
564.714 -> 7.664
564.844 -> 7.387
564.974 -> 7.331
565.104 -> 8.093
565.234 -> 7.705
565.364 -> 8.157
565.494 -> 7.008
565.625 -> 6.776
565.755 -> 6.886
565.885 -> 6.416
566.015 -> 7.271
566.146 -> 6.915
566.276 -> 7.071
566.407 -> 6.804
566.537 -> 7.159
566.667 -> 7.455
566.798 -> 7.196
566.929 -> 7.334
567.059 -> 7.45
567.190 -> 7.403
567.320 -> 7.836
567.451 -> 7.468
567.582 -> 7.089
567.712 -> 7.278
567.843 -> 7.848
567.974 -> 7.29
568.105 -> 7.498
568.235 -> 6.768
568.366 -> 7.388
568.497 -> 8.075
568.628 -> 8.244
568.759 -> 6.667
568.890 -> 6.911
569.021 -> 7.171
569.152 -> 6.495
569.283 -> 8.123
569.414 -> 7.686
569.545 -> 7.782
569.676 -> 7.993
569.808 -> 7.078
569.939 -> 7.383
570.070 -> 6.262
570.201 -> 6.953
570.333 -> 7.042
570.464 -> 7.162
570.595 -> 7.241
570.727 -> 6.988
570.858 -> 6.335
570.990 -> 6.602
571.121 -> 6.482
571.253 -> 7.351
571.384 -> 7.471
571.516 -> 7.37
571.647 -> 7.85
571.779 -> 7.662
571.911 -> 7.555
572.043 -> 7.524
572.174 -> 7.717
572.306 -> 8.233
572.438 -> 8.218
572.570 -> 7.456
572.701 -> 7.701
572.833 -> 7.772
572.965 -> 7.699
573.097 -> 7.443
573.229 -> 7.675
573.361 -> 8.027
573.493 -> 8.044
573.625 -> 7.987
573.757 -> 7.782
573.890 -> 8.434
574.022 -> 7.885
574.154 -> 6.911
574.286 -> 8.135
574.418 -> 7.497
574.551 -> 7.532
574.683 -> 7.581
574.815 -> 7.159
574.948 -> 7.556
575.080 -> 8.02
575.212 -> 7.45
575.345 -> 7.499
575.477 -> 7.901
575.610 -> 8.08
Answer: 0.15 nm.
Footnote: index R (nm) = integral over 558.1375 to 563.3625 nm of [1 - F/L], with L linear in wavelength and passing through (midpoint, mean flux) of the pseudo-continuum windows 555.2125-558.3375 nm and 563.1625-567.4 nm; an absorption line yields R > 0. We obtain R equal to 0.17 nm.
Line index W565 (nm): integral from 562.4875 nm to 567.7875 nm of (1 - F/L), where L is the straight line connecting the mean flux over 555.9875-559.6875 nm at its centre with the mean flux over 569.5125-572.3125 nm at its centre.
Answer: -0.23 nm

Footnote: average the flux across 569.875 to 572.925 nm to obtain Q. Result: 7.32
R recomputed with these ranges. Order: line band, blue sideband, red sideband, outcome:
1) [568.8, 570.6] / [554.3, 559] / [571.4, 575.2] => 0.08 nm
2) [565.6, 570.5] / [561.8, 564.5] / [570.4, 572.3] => 0.02 nm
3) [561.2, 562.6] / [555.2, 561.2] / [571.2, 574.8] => 0.05 nm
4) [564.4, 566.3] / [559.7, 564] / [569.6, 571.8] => -0.07 nm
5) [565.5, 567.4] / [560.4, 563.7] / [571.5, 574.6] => 0.07 nm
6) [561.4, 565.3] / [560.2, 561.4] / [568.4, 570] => 0.02 nm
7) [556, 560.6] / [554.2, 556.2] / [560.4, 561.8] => 0.22 nm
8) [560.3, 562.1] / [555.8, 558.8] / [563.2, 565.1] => 0.06 nm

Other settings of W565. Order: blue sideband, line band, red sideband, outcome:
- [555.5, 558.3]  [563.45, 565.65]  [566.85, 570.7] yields -0.08 nm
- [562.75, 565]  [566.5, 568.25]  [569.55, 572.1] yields -0.02 nm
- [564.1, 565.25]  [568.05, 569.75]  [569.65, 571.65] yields -0.05 nm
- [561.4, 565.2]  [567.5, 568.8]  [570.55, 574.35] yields 0.00 nm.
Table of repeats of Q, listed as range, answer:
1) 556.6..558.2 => 6.85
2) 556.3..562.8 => 6.9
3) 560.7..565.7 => 7.33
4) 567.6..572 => 7.27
